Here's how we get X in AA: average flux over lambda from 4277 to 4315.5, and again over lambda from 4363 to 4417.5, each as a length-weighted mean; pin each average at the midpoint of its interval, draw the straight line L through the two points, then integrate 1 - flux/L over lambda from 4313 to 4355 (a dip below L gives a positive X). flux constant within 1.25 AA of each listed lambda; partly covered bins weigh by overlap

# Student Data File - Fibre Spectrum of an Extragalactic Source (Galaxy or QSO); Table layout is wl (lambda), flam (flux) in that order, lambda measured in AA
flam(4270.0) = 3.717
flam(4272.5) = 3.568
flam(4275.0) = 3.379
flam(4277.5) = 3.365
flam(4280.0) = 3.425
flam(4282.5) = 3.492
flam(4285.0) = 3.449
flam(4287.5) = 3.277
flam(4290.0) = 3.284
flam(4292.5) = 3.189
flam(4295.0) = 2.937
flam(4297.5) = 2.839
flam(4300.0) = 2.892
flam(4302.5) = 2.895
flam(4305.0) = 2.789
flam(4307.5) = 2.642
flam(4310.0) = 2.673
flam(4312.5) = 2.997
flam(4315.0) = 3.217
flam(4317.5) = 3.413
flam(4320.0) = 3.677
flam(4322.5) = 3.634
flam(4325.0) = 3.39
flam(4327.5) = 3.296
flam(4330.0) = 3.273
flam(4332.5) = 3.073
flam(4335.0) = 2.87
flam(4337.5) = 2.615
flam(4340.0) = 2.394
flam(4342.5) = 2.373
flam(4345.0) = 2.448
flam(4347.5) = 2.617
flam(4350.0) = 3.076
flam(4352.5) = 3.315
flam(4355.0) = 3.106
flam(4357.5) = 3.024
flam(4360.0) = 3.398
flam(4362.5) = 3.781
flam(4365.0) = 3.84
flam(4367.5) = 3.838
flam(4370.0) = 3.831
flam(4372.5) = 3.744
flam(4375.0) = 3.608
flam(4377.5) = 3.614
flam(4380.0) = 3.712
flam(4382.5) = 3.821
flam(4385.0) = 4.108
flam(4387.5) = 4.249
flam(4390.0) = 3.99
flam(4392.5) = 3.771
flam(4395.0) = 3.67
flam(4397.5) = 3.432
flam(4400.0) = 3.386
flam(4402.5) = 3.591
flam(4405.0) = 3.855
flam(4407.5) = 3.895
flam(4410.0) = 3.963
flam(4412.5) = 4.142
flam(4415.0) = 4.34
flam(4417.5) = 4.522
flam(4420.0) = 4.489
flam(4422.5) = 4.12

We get 4.1 AA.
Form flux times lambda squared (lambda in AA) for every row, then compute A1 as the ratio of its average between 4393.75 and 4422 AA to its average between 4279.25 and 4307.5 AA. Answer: 1.34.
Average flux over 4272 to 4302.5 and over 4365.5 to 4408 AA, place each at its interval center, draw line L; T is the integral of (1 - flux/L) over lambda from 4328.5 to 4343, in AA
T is 2.9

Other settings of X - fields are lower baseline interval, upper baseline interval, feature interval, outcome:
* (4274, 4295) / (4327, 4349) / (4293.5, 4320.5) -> 0.9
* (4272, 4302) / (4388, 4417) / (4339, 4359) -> 4.3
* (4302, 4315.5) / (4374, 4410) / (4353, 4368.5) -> -0.2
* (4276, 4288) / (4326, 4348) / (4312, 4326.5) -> -2.1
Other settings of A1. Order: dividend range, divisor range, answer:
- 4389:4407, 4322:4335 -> 1.16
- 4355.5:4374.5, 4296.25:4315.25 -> 1.30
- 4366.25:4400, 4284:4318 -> 1.30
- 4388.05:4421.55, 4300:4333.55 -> 1.30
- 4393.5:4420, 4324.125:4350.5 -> 1.42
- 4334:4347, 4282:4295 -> 0.79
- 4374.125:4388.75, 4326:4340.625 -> 1.34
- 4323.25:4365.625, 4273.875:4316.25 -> 1.01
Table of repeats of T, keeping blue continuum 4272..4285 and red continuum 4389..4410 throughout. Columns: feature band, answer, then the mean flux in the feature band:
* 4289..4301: 1.6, 3.03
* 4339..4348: 2.9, 2.45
